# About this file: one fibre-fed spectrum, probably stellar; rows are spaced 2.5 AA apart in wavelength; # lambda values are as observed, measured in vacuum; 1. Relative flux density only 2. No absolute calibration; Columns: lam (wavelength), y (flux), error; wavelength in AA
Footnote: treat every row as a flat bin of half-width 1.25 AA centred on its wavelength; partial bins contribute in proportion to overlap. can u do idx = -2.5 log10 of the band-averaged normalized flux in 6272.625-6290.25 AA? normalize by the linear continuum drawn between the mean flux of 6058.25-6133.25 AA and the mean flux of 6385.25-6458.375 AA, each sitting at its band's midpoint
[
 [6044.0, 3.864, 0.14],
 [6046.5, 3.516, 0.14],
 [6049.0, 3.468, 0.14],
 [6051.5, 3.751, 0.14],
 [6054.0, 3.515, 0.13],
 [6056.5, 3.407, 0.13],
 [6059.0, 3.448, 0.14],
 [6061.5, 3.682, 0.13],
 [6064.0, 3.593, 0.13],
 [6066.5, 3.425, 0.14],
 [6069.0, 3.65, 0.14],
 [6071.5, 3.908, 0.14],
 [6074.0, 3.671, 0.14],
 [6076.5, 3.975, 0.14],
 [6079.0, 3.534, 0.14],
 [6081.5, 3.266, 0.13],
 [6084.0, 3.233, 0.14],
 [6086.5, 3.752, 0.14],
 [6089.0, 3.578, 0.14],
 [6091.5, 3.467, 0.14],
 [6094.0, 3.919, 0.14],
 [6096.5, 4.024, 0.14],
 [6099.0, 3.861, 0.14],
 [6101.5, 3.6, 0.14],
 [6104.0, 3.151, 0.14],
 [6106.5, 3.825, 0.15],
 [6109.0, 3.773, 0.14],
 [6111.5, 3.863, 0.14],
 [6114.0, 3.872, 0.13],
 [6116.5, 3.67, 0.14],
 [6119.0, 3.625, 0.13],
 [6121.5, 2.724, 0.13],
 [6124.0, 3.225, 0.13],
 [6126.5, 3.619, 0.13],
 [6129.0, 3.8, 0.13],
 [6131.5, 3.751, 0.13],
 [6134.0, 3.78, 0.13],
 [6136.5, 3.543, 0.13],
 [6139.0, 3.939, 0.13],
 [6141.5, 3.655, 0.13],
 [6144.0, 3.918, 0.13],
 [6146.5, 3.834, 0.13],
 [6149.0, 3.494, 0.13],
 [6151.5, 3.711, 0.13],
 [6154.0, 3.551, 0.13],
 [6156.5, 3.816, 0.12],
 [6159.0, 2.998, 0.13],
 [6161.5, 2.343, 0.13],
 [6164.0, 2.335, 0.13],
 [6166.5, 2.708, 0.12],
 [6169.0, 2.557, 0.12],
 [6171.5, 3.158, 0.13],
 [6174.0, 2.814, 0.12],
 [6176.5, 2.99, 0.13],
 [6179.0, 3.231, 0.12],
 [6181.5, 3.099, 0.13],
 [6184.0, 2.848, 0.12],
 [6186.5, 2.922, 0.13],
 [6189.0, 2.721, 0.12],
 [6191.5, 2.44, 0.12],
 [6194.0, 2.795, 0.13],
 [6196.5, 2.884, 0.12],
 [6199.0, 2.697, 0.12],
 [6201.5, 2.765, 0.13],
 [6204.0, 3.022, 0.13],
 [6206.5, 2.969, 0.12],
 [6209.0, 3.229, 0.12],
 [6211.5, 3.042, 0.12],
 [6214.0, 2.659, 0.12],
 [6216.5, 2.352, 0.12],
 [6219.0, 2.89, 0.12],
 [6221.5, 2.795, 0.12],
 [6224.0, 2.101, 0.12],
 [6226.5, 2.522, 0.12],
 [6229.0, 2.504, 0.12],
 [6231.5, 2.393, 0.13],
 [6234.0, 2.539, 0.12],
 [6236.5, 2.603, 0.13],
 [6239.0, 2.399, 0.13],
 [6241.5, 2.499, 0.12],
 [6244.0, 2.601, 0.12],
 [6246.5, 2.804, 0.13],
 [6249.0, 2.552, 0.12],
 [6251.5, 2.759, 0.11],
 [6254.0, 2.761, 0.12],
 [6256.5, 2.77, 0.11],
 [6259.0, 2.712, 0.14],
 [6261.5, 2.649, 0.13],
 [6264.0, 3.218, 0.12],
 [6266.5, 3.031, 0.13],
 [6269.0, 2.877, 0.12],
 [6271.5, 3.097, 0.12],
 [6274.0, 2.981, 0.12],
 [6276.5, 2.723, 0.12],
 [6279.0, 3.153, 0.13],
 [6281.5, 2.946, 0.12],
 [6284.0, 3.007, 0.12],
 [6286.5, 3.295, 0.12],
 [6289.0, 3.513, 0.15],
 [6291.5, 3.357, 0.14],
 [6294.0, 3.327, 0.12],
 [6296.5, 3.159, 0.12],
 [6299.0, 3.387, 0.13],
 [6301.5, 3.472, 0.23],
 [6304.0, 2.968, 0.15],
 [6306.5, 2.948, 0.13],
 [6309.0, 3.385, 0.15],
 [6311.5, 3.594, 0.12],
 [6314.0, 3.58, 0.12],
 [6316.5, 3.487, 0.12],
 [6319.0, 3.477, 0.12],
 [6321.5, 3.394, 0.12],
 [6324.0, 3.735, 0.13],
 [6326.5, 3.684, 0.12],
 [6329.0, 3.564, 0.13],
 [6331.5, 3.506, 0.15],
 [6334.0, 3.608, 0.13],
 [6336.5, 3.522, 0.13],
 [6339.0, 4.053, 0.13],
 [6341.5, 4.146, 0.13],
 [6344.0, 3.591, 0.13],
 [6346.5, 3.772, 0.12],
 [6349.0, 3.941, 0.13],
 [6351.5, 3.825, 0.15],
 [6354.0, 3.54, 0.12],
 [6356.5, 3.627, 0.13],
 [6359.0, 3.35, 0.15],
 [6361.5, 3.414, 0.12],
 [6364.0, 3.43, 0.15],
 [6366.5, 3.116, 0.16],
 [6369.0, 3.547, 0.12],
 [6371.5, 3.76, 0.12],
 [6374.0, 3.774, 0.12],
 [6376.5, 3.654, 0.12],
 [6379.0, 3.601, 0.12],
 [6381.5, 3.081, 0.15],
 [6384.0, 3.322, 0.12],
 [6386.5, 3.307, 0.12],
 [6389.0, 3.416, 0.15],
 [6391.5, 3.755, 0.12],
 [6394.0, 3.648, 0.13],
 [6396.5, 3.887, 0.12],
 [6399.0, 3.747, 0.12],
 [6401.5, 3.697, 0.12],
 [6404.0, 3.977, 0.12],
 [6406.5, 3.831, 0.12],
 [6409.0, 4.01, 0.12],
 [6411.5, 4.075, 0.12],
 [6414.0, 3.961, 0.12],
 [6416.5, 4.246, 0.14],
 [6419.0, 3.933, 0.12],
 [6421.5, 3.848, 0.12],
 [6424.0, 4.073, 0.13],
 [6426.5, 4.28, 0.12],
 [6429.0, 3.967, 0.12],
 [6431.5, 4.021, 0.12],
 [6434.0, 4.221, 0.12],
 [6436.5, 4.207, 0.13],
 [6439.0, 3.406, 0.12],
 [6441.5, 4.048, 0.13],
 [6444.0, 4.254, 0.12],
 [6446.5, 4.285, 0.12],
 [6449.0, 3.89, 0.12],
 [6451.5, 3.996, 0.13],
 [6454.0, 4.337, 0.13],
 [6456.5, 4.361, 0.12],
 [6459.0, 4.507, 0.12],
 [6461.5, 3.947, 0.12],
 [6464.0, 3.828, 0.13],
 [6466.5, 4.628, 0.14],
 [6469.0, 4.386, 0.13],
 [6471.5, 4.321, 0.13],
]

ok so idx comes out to 0.229 mag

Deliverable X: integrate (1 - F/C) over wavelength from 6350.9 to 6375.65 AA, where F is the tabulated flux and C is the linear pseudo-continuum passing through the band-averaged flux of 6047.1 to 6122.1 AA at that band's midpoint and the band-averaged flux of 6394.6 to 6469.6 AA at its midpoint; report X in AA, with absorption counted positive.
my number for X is 2.7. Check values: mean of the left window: 3.61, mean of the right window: 4.06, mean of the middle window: 3.53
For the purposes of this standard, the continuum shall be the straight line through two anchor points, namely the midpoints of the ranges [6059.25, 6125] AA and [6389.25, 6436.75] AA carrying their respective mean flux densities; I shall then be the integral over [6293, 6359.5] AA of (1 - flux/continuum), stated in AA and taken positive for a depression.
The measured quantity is 5.4 AA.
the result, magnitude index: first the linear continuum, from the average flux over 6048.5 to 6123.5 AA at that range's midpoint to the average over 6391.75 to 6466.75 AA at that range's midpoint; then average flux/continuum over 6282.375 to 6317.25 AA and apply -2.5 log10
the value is 0.168 mag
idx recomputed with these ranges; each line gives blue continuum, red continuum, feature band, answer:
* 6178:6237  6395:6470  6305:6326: -0.023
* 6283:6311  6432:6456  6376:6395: 0.088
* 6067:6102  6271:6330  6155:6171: 0.245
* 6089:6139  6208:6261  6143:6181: 0.031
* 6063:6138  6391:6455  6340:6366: 0.073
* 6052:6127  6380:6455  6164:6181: 0.265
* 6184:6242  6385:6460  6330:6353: -0.088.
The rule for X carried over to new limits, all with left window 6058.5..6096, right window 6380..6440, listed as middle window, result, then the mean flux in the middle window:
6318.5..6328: 0.5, 3.58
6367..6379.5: 0.6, 3.64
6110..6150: 0.1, 3.65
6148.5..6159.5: 0.3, 3.55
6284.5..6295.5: 1.2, 3.34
